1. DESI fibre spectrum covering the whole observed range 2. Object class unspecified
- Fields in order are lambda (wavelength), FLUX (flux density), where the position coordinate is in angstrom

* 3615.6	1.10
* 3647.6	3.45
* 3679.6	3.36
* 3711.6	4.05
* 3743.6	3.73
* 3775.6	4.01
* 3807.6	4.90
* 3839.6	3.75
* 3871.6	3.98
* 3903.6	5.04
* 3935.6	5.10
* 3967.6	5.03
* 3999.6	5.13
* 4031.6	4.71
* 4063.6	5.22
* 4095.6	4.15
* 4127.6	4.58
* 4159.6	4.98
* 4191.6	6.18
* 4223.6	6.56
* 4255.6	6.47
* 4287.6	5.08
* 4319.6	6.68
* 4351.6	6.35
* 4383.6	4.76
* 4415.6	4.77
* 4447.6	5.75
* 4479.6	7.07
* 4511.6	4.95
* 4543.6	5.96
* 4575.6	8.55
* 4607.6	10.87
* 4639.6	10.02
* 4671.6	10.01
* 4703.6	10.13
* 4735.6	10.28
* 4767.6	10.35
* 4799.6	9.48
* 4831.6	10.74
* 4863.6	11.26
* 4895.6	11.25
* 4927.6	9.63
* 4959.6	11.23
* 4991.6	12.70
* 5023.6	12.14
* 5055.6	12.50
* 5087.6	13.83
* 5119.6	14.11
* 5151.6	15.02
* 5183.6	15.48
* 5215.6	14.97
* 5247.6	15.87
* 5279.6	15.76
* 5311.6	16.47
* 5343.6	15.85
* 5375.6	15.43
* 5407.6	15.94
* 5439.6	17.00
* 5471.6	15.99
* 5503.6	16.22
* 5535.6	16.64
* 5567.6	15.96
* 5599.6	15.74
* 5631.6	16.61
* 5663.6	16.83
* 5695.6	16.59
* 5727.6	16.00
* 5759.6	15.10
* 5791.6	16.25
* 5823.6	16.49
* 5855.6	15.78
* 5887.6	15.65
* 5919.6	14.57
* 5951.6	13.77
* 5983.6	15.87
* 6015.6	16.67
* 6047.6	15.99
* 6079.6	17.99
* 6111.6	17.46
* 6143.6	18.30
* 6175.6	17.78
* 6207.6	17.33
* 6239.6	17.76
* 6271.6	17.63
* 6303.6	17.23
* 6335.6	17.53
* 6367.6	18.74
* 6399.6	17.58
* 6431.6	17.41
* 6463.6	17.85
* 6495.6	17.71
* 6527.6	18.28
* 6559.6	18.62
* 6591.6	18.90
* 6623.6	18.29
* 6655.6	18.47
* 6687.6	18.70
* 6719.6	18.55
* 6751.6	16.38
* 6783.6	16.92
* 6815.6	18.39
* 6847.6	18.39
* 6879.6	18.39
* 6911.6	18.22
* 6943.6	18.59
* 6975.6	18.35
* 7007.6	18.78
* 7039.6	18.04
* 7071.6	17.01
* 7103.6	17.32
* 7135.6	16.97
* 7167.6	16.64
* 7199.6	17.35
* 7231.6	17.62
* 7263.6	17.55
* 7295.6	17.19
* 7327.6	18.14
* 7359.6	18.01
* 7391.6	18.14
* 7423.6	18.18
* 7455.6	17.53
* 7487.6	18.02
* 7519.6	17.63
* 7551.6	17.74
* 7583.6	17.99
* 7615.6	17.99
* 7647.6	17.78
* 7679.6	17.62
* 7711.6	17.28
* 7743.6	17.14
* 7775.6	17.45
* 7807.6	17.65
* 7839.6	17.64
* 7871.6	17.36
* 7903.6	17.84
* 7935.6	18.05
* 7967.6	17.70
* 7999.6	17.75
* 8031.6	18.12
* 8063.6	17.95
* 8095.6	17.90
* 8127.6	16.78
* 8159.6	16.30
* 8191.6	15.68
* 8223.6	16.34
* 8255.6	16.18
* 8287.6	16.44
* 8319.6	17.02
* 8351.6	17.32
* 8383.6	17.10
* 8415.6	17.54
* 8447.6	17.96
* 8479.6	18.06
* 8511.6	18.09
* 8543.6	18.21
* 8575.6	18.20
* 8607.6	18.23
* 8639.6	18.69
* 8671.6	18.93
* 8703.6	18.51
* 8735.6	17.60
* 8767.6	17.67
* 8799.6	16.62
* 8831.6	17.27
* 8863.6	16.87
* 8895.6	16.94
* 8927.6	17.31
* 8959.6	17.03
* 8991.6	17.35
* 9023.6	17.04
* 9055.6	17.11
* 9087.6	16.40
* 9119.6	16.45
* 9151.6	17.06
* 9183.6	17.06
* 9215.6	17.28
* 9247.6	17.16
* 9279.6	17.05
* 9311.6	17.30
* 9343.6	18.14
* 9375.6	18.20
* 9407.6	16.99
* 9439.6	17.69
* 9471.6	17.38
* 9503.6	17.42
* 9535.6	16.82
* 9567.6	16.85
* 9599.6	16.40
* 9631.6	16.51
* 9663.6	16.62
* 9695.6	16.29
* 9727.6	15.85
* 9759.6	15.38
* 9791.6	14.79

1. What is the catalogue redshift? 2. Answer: 0.148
